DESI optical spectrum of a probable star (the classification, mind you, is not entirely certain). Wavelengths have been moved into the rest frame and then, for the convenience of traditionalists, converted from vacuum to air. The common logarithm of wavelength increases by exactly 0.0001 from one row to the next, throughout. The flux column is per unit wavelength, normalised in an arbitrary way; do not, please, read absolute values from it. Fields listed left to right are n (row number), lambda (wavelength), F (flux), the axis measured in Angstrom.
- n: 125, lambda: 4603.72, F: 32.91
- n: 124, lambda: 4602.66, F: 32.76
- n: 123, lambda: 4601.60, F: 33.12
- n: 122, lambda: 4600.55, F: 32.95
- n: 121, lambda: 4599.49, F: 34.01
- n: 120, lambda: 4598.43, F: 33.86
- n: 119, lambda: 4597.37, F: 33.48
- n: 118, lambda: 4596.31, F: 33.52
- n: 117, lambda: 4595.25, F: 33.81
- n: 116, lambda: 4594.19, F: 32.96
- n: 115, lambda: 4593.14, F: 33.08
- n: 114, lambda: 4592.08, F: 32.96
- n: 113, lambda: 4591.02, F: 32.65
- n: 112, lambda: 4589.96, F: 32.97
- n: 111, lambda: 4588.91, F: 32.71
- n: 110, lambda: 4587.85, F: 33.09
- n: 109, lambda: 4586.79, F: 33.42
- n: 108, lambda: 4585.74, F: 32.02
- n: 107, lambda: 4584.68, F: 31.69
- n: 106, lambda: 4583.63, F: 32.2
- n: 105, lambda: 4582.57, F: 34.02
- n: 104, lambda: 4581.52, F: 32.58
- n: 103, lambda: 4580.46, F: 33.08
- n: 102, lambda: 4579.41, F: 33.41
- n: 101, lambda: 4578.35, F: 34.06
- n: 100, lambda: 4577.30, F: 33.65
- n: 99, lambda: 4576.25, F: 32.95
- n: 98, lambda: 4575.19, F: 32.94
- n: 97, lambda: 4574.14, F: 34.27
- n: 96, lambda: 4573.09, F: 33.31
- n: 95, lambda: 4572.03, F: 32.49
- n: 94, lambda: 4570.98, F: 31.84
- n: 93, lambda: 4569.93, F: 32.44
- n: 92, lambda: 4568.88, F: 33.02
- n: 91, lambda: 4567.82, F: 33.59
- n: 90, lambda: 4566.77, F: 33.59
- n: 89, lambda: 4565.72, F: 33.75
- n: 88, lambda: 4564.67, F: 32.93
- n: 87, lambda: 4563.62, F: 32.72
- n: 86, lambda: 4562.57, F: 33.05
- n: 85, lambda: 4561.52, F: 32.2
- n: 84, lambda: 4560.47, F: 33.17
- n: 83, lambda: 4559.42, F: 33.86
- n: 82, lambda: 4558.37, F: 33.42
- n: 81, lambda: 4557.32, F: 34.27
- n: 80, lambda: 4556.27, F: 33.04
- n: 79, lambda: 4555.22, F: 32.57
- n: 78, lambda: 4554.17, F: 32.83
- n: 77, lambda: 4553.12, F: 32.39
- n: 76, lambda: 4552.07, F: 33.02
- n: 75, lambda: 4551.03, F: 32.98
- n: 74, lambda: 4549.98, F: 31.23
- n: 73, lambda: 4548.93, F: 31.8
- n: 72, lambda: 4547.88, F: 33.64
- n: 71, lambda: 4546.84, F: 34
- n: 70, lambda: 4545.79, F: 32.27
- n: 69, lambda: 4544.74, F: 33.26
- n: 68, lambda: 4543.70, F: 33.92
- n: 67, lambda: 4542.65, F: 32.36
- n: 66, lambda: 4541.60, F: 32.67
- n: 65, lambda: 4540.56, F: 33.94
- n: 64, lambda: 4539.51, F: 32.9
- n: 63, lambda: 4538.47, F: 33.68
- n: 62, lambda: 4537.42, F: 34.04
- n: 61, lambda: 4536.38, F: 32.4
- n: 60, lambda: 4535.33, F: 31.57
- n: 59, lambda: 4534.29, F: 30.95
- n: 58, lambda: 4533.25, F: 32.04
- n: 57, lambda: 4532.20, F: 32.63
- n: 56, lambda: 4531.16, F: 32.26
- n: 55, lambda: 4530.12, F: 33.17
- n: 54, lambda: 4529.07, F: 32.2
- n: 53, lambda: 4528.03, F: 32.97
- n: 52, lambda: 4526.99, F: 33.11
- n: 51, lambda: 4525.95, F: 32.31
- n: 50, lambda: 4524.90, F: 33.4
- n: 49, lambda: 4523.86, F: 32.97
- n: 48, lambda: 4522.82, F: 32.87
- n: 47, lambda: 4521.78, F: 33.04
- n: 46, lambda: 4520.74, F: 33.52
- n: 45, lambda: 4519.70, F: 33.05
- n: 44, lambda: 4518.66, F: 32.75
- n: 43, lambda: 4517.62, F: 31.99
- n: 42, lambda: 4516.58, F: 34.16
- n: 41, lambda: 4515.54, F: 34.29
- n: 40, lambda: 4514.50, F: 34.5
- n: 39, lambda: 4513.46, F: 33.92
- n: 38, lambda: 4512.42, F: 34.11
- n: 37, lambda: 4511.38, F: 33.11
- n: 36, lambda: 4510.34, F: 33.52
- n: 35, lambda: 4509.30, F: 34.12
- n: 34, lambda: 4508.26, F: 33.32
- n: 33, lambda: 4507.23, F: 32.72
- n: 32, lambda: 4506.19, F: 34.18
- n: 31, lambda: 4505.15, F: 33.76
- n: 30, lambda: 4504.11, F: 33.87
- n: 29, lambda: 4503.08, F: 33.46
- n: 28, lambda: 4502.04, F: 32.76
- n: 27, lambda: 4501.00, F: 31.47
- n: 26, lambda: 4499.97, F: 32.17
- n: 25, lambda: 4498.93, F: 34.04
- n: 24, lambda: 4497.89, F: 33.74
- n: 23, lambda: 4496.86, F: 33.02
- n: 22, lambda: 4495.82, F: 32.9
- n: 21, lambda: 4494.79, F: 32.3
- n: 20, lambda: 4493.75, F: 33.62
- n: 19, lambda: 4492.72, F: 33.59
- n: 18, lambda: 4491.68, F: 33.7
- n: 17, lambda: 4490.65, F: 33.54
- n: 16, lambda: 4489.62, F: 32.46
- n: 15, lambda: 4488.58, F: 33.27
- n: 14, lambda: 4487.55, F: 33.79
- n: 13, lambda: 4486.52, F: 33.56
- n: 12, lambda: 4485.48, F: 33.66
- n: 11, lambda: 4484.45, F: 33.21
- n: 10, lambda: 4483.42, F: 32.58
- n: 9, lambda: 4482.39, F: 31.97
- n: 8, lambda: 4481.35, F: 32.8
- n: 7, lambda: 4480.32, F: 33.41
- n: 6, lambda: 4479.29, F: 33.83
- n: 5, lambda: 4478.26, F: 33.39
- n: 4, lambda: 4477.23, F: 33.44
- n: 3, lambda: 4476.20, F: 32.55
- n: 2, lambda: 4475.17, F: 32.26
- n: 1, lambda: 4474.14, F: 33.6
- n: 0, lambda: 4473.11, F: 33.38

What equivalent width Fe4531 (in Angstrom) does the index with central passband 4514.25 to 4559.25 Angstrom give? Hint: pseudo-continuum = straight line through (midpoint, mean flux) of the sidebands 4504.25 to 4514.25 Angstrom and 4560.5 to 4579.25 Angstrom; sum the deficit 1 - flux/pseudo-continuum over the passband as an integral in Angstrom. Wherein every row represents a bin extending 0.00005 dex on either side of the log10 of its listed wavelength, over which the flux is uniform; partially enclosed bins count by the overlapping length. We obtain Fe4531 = 0.6 Angstrom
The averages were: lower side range 33.6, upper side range 33.1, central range 32.9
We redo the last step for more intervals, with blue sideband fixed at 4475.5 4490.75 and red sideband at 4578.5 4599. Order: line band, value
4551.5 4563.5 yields 0.00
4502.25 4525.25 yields -0.25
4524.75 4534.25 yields 0.15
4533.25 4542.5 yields 0.11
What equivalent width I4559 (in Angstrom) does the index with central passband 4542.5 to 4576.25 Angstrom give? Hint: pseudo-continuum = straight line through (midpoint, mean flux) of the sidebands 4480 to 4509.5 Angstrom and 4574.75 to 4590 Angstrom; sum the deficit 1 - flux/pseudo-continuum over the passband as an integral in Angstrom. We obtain 0.0 Angstrom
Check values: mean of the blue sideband 33.2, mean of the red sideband 33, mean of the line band 33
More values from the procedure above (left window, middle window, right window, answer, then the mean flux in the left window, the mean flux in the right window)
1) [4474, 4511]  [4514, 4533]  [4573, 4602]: 0.1 Angstrom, 33.2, 33.2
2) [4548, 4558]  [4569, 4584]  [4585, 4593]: -0.2 Angstrom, 32.7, 32.8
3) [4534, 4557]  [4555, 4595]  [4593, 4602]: 0.2 Angstrom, 32.8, 33.5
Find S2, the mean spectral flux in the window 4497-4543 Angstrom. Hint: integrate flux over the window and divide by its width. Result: 33.1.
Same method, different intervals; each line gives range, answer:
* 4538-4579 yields 33.1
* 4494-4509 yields 33.1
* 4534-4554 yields 32.8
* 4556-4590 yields 33.1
